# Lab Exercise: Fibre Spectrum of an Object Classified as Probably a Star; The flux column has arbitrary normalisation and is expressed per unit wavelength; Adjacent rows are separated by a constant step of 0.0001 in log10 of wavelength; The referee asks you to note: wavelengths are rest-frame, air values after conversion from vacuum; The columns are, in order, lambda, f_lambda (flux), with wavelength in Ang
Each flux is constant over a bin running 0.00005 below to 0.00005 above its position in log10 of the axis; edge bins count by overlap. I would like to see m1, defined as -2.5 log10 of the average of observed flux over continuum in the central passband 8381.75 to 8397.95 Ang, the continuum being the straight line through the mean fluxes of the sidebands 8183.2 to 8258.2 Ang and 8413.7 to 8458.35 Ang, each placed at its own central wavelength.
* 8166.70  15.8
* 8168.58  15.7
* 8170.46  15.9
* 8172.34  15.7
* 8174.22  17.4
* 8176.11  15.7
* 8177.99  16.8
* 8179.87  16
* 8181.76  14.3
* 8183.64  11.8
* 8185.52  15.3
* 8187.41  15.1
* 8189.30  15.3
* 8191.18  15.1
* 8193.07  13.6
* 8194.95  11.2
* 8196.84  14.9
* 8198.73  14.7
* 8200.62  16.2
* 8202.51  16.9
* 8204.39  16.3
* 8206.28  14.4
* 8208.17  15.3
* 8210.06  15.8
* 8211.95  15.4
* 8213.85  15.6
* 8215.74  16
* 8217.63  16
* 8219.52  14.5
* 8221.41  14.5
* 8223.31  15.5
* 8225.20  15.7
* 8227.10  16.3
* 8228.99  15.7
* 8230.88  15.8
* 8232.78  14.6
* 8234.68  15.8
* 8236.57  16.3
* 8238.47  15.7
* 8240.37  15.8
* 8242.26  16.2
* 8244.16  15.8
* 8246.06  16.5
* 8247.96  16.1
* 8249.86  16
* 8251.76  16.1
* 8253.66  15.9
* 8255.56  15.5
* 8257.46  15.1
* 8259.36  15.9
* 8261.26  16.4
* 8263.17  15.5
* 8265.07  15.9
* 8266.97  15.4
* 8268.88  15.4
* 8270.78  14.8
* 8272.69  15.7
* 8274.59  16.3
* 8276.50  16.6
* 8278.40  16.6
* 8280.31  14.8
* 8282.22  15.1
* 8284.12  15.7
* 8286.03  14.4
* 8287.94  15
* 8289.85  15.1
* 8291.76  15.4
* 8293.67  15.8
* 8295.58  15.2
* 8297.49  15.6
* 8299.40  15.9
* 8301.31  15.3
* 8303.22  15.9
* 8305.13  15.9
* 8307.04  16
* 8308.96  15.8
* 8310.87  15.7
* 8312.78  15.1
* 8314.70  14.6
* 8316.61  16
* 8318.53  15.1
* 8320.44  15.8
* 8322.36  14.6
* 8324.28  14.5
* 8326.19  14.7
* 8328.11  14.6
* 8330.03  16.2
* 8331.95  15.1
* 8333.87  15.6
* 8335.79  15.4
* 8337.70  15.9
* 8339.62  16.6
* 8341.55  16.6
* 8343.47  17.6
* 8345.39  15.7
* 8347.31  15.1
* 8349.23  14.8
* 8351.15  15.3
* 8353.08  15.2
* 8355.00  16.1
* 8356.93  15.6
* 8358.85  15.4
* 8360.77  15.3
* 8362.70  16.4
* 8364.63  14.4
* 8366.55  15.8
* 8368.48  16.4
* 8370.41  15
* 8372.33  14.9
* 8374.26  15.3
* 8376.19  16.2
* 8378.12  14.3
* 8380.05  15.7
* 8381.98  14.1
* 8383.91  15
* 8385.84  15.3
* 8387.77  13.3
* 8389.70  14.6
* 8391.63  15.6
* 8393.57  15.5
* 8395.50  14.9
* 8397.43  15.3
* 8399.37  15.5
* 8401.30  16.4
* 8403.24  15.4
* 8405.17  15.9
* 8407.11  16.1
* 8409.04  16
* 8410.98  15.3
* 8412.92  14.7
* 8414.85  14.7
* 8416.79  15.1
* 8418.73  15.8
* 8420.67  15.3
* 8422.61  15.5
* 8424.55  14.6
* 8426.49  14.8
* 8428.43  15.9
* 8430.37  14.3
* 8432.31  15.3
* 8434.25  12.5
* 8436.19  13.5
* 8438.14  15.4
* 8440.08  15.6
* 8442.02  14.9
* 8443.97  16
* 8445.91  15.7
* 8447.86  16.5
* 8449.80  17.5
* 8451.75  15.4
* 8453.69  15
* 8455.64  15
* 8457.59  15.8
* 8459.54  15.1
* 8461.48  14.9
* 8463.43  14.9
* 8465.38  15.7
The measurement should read 0.03 mag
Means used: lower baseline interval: 15.4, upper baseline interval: 15.2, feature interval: 14.9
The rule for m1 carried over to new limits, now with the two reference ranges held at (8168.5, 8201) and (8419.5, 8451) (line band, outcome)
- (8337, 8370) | -0.04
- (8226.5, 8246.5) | -0.06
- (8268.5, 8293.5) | -0.03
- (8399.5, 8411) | -0.05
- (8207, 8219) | -0.04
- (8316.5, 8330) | 0.00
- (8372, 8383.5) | 0.01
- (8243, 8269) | -0.05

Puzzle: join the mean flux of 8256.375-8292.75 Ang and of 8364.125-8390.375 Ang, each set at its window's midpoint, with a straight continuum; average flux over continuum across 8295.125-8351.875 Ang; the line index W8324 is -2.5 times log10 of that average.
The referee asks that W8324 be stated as -0.02 mag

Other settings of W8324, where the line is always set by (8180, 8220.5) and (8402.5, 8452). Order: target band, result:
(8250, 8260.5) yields -0.050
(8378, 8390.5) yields 0.043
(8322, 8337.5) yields 0.000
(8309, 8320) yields -0.018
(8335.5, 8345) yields -0.088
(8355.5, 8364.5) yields -0.026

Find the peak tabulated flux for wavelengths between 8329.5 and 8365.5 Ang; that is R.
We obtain 17.6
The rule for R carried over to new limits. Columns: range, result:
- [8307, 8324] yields 16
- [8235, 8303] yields 16.6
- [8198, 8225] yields 16.9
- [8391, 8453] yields 17.5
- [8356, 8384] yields 16.4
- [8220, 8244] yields 16.3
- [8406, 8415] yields 16.1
